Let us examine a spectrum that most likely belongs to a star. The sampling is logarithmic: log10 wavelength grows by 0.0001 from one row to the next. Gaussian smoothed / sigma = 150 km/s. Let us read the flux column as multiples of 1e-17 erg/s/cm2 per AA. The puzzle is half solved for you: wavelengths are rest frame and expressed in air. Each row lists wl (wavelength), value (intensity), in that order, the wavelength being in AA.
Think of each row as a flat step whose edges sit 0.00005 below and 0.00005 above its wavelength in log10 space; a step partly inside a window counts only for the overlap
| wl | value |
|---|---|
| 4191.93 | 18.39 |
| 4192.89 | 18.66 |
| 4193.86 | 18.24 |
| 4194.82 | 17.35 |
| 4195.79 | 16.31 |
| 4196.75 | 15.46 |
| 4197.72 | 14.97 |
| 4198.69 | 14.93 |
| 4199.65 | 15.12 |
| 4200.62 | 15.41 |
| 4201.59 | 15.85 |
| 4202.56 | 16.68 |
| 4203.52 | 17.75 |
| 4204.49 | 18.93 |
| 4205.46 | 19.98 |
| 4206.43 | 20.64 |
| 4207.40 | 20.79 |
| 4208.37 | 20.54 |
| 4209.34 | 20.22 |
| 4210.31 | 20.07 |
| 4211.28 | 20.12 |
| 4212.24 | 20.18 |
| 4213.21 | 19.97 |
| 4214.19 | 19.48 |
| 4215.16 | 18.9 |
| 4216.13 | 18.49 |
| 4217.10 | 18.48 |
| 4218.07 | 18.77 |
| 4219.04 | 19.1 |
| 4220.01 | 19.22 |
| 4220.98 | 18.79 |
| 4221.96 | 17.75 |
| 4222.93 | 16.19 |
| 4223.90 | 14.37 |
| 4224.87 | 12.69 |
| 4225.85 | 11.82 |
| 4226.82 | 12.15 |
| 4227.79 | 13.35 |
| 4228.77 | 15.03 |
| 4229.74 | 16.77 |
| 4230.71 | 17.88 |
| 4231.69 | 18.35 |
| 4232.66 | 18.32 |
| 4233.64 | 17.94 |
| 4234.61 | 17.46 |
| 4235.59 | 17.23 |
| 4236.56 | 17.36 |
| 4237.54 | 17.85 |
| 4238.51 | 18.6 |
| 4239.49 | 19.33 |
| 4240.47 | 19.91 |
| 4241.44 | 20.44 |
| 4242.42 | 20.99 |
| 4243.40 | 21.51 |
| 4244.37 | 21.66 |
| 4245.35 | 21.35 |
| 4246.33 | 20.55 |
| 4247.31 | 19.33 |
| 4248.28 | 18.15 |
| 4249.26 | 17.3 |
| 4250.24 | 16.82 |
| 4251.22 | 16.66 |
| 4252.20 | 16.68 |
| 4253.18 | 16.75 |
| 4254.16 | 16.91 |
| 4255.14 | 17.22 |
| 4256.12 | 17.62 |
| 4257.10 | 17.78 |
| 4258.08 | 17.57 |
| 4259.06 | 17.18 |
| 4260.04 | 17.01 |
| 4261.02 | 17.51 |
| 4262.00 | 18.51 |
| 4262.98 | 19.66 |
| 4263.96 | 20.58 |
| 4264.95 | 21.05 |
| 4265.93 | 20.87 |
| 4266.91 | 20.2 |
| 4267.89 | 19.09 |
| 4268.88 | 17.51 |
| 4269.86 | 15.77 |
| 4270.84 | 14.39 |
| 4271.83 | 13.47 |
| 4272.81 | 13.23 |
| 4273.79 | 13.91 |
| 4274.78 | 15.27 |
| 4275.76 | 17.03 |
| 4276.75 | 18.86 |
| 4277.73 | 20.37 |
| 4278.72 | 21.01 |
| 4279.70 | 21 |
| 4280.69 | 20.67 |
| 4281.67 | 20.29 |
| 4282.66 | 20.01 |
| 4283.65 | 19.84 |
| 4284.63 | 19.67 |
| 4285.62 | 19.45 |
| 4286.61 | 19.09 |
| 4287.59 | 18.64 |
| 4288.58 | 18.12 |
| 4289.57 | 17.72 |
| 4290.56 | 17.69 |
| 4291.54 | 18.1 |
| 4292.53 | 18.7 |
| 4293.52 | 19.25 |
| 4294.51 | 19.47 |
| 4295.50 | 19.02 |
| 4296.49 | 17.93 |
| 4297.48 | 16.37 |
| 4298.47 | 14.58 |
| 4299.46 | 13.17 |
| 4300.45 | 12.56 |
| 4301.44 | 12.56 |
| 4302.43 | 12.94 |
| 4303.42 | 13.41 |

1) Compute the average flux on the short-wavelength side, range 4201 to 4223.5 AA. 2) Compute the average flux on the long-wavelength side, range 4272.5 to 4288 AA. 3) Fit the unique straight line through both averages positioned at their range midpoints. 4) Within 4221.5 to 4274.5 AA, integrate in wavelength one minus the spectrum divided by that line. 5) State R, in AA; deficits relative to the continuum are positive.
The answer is 3.7 AA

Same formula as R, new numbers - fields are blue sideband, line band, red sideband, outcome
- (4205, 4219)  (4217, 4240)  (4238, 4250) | 3.4 AA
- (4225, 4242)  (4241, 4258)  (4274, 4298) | -1.1 AA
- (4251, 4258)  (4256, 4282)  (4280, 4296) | -0.1 AA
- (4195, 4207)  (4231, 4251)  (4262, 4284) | -1.4 AA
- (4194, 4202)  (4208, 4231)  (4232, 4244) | -0.1 AA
